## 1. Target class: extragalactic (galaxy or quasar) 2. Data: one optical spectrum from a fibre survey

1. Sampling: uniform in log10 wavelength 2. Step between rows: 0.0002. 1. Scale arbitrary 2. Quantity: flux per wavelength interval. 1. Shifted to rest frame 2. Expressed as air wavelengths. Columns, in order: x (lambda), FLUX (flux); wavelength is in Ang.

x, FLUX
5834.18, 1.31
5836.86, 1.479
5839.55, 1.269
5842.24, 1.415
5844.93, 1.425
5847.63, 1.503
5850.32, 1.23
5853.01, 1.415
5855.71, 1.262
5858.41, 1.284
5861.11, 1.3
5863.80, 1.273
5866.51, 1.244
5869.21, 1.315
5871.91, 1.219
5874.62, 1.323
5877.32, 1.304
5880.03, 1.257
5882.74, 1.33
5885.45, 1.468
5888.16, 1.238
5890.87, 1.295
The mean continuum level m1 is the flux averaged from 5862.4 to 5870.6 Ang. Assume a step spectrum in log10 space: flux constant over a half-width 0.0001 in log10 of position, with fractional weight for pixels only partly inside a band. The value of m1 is 1.28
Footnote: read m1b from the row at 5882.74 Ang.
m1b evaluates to 1.33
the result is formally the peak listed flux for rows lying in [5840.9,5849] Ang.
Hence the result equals 1.503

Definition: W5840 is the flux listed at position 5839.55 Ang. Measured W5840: 1.269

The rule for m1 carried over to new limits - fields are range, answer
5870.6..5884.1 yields 1.29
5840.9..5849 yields 1.45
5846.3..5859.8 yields 1.34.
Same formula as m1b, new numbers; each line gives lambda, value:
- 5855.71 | 1.262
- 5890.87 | 1.295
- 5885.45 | 1.468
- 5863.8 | 1.273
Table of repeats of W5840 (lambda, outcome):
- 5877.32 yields 1.304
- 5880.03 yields 1.257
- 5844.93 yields 1.425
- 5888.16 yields 1.238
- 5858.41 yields 1.284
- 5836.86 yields 1.479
